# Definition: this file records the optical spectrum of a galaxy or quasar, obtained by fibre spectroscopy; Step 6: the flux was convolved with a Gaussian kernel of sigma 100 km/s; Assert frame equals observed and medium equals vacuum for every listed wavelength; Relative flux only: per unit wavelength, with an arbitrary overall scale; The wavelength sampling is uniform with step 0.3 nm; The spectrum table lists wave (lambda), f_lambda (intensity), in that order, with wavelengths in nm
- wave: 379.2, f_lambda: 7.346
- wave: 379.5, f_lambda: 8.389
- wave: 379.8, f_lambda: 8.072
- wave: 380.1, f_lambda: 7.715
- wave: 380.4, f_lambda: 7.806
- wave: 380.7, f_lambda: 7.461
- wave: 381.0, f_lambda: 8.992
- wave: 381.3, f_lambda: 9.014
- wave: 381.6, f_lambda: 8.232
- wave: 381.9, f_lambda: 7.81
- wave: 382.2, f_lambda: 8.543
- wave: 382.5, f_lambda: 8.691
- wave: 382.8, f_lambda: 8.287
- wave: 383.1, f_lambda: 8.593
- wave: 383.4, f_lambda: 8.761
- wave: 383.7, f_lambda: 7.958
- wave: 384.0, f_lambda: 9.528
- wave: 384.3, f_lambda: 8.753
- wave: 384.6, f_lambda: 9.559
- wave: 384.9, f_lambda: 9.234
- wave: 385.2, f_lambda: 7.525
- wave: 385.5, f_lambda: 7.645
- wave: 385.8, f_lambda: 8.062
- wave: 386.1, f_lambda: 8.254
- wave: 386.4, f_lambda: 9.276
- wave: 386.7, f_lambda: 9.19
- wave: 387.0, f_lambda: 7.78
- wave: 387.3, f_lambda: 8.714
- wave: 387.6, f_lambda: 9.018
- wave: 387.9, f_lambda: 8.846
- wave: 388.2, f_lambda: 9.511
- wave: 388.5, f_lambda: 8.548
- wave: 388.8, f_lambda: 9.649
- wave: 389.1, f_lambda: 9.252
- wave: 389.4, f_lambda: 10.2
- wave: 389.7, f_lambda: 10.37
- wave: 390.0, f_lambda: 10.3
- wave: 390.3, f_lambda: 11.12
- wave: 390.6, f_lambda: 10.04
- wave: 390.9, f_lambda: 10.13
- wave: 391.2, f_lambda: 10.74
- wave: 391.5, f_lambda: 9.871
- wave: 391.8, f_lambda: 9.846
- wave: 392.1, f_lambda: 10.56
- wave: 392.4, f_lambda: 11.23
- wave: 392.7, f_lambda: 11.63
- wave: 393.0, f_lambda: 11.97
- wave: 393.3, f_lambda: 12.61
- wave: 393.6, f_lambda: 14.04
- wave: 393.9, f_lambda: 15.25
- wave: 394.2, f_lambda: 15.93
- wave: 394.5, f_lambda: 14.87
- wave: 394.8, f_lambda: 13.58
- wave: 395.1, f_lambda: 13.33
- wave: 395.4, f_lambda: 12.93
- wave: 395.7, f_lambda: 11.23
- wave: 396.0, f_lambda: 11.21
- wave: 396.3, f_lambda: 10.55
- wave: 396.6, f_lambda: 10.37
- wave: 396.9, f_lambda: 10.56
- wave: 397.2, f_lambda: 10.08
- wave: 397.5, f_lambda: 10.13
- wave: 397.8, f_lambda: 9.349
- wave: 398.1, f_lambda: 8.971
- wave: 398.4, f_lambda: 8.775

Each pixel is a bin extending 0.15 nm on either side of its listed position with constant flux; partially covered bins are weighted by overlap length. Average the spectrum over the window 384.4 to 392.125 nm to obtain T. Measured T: 9.33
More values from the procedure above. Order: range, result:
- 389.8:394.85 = 11.9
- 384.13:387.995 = 8.61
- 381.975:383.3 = 8.5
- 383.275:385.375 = 8.75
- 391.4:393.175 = 10.9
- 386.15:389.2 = 8.95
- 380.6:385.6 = 8.52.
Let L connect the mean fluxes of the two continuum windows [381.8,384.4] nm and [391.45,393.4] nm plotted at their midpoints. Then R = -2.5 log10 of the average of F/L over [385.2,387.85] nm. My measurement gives 0.128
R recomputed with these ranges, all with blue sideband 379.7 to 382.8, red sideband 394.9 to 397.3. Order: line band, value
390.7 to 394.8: -0.15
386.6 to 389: 0.08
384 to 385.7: 0.05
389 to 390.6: -0.02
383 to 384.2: 0.00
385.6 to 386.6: 0.09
